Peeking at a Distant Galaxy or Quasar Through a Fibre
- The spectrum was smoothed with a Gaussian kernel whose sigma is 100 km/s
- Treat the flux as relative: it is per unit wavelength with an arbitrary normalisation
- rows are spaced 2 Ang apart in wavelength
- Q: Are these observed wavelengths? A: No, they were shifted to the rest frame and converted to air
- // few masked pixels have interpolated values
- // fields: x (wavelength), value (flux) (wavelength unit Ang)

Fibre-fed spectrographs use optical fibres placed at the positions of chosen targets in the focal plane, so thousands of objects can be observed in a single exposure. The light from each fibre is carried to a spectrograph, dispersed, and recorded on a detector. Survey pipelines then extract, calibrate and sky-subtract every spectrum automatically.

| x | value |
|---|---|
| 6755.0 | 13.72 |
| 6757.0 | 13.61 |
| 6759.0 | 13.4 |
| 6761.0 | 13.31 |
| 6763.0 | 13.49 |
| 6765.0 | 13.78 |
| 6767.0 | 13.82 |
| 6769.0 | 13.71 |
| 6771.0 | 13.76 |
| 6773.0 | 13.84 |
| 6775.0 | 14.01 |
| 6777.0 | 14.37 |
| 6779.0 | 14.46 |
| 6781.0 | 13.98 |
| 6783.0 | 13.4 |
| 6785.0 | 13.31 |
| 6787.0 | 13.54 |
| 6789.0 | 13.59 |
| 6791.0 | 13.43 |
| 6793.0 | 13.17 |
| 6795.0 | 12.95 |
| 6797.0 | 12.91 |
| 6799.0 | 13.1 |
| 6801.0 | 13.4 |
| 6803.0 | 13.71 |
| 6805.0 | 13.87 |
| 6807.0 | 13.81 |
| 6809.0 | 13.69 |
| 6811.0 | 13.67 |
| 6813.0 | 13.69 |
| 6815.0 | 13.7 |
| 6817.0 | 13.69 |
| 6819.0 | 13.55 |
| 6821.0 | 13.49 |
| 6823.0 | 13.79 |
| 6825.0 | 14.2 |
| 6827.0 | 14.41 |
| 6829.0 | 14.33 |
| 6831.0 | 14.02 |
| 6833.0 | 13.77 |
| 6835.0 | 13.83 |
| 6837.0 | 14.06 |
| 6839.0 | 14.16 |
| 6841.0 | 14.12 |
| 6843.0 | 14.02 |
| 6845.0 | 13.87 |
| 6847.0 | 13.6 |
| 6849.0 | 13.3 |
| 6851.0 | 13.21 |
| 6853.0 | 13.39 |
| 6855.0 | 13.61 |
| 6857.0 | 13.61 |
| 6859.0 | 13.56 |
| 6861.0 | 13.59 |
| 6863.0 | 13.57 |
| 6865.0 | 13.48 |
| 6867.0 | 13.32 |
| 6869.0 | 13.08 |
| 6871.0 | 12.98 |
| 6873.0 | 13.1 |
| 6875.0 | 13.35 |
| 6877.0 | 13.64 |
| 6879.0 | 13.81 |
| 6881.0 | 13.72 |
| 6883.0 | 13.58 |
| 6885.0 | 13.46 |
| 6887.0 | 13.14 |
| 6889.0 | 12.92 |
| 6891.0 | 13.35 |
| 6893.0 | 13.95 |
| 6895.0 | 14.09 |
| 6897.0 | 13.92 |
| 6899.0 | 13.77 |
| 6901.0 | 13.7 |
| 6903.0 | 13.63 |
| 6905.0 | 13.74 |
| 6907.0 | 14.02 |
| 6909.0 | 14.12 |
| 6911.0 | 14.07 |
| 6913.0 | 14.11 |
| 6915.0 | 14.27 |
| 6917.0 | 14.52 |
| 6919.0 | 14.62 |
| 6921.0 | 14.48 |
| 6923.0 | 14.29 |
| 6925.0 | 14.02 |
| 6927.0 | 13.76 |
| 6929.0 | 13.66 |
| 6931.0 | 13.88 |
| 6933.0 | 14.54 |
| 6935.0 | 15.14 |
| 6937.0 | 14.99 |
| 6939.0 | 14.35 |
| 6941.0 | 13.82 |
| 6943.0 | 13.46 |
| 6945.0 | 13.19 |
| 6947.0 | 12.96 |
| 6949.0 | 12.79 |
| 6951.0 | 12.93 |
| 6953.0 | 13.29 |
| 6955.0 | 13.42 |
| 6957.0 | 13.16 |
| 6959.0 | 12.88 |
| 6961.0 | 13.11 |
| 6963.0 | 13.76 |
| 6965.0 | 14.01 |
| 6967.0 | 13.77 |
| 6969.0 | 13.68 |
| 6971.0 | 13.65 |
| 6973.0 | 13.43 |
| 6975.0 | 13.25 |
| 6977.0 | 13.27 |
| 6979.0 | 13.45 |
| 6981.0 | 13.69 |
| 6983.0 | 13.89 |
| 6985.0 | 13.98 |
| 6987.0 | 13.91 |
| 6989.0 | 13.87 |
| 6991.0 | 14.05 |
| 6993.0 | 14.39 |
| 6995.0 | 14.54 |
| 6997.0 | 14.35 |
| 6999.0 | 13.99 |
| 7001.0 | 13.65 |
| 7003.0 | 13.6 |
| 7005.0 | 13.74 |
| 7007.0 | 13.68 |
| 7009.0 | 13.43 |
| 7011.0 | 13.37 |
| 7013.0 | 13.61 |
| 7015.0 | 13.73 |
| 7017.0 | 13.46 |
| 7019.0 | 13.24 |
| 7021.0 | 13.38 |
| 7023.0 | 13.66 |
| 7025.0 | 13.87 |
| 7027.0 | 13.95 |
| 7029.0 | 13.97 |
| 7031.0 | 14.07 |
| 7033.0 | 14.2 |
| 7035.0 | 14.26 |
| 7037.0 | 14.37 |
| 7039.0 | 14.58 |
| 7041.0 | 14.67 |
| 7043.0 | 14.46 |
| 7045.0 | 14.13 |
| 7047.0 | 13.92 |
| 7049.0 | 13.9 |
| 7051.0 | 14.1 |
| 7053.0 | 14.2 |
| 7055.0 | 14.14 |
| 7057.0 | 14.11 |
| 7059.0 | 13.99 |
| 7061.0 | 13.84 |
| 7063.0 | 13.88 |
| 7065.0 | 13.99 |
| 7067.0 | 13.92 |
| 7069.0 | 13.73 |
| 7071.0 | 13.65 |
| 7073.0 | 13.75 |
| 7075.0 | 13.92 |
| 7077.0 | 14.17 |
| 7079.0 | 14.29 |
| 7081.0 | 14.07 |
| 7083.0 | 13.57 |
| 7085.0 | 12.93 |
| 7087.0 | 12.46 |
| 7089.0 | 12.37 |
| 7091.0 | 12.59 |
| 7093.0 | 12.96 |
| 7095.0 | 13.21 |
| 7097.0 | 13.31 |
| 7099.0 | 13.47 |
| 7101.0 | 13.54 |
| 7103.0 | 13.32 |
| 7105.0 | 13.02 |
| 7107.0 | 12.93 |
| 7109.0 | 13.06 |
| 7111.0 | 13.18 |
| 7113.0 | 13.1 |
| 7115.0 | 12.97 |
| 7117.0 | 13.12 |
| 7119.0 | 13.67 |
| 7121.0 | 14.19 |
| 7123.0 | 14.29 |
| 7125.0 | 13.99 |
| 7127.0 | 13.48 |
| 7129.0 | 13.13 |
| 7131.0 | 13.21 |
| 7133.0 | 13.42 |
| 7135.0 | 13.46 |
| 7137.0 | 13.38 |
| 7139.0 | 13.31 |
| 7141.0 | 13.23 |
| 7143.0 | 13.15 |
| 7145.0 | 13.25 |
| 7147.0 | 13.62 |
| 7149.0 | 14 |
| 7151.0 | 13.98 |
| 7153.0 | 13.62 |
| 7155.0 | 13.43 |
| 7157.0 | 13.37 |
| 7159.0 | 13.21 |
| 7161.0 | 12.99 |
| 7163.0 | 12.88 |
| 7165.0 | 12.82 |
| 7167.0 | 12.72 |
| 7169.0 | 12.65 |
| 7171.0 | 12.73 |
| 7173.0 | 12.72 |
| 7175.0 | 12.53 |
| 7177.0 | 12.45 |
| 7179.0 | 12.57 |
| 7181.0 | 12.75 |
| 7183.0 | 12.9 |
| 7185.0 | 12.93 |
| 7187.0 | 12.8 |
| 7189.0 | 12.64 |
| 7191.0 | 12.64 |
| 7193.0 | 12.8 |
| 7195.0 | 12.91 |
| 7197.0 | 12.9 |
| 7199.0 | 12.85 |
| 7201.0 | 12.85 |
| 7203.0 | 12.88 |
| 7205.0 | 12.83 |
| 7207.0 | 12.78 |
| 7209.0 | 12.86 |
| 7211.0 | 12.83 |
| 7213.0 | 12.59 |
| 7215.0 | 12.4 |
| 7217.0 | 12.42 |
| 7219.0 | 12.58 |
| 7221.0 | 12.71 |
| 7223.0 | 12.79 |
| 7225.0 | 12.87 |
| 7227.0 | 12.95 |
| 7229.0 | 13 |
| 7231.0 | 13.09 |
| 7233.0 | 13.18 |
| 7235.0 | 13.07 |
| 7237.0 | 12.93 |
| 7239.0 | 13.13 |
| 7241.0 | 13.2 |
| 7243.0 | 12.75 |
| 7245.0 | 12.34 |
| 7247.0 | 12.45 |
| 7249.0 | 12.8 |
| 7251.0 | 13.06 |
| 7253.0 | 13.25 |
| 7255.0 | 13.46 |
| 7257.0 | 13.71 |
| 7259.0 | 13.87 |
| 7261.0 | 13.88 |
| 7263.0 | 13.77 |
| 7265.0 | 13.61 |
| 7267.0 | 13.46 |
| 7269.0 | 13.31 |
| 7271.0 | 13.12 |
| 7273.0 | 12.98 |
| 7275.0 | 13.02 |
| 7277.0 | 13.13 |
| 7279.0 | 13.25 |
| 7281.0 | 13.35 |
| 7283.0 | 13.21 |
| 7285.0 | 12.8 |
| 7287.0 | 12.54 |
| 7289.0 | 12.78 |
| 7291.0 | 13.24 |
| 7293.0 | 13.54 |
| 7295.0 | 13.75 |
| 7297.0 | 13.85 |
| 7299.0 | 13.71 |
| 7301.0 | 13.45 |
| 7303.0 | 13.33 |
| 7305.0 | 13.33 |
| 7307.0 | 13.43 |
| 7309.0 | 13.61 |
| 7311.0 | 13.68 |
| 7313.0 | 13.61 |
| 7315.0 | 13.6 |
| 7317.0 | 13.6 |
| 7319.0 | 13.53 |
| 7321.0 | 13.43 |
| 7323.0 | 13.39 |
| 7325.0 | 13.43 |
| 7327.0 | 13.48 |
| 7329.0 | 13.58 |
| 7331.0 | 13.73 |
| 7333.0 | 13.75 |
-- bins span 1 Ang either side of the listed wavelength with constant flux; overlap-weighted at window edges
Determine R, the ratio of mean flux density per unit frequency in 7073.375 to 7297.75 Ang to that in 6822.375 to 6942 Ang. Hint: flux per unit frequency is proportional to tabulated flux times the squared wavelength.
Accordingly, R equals 1.03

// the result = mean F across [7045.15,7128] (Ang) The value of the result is 13.6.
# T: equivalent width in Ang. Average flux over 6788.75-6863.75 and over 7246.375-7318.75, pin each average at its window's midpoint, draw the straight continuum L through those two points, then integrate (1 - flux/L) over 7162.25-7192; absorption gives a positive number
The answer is 1.58 Ang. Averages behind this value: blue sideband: 13.7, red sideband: 13.4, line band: 12.7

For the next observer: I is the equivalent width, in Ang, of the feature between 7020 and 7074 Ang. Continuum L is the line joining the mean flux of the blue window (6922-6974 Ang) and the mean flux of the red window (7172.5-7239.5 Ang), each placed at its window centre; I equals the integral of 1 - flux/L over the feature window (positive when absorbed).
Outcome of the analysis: -2.75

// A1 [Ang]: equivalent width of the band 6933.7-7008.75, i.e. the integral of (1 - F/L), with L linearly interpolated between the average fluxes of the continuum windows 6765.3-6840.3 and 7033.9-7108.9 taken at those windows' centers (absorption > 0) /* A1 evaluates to 0.1 Ang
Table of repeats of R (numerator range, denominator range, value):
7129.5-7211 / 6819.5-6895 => 1.04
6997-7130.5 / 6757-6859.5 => 1.07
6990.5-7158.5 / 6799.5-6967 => 1.05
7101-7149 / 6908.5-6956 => 1.01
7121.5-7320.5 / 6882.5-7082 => 1.02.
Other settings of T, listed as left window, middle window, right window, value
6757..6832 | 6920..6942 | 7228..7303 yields -1.16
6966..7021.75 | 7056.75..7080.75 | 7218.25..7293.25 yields -0.70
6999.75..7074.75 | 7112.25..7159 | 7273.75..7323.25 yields 0.70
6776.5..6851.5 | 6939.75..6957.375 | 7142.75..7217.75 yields 0.24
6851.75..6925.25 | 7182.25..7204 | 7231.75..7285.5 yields 0.75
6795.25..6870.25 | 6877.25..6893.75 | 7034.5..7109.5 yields 0.23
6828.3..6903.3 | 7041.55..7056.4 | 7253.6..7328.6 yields -0.67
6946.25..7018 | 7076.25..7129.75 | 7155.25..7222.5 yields -0.91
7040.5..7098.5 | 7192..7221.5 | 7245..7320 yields 1.60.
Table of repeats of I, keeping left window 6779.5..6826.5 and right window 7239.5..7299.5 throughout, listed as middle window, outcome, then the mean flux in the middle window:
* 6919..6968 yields -1.0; 13.8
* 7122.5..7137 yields -0.2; 13.5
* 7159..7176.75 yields 0.7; 12.8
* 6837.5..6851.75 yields -0.2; 13.8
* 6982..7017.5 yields -1.1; 13.9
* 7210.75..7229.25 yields 0.8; 12.7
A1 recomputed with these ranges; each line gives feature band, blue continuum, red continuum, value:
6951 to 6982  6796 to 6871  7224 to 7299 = 0.2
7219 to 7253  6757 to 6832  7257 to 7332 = 1.4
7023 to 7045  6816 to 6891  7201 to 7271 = -1.4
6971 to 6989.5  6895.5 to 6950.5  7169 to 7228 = 0.1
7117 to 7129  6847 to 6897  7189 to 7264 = -0.6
